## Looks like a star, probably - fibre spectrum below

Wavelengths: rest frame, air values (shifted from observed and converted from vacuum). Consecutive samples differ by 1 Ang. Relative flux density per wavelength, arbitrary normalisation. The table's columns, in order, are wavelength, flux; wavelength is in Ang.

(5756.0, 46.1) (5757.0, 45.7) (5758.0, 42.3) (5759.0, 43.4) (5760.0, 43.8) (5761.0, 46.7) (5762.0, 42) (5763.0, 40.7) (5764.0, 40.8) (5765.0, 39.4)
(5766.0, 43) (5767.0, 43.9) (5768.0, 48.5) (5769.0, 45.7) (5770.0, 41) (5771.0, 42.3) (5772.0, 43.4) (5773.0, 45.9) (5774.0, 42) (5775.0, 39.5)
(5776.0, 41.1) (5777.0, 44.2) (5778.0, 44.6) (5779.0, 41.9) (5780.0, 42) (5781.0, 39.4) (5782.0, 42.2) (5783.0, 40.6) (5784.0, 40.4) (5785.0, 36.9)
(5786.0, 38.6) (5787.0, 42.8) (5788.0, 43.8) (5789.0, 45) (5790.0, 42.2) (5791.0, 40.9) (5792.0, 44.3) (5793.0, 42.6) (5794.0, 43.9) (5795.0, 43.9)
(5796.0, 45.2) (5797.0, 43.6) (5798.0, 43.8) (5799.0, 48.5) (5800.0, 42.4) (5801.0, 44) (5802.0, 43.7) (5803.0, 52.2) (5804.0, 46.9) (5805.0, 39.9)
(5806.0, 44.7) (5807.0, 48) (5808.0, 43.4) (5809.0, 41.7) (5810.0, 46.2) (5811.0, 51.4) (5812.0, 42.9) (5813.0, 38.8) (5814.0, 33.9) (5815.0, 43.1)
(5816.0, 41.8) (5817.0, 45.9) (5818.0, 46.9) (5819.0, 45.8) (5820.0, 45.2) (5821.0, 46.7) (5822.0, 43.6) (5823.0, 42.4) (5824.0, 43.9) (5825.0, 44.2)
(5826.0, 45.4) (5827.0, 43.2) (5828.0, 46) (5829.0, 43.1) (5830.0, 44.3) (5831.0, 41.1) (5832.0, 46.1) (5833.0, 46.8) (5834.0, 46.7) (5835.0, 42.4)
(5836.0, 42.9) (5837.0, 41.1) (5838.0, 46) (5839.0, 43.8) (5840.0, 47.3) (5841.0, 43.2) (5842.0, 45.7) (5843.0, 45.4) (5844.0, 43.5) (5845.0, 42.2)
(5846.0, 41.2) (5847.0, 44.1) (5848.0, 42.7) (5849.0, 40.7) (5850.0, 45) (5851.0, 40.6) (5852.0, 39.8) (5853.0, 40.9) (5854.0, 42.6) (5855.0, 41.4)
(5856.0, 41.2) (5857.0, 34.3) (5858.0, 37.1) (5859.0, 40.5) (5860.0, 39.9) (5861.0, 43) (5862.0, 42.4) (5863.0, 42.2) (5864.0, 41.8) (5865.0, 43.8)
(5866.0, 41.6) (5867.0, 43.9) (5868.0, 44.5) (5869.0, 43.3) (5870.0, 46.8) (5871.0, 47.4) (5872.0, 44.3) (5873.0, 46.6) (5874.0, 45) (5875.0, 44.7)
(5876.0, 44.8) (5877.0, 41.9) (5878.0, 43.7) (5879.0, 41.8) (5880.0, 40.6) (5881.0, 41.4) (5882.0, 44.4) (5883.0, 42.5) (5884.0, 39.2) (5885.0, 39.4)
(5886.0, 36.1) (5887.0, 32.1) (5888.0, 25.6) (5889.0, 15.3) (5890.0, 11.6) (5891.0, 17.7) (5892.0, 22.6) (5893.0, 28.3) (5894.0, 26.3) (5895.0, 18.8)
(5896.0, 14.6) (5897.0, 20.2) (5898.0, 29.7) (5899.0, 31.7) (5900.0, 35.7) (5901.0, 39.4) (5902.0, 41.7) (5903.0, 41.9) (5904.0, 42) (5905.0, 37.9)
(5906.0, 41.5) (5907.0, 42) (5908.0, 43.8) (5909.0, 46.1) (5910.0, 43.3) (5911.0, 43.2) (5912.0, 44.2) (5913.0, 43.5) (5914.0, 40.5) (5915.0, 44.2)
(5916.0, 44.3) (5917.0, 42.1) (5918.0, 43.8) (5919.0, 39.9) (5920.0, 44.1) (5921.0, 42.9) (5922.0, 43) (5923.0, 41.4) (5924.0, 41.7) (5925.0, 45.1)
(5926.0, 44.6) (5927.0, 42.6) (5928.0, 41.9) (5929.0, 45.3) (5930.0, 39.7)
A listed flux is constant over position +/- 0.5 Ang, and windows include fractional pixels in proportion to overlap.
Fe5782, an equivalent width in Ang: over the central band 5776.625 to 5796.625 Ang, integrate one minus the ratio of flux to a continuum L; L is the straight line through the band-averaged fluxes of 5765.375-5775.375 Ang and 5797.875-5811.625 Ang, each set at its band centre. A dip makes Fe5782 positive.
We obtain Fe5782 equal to 1.0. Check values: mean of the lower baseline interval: 43.5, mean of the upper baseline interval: 45.5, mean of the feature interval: 42.3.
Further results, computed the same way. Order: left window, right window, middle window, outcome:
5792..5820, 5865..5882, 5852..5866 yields 1.0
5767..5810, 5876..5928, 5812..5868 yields -3.3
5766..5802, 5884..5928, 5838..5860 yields -1.5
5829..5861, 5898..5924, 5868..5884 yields -0.6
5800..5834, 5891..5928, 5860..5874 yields -1.0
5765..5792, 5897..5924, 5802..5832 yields -1.7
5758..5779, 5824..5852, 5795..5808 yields -0.5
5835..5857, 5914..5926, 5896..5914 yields 1.8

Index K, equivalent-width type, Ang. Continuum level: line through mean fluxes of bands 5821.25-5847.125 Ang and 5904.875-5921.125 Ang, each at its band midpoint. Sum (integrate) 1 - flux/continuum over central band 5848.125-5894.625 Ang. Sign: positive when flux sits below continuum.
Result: 5.19 Ang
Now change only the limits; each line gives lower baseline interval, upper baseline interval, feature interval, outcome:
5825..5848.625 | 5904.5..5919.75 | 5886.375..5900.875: 6.38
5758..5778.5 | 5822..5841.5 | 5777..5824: 0.20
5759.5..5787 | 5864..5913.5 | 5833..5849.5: -1.84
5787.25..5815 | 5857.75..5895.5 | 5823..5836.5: -0.86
